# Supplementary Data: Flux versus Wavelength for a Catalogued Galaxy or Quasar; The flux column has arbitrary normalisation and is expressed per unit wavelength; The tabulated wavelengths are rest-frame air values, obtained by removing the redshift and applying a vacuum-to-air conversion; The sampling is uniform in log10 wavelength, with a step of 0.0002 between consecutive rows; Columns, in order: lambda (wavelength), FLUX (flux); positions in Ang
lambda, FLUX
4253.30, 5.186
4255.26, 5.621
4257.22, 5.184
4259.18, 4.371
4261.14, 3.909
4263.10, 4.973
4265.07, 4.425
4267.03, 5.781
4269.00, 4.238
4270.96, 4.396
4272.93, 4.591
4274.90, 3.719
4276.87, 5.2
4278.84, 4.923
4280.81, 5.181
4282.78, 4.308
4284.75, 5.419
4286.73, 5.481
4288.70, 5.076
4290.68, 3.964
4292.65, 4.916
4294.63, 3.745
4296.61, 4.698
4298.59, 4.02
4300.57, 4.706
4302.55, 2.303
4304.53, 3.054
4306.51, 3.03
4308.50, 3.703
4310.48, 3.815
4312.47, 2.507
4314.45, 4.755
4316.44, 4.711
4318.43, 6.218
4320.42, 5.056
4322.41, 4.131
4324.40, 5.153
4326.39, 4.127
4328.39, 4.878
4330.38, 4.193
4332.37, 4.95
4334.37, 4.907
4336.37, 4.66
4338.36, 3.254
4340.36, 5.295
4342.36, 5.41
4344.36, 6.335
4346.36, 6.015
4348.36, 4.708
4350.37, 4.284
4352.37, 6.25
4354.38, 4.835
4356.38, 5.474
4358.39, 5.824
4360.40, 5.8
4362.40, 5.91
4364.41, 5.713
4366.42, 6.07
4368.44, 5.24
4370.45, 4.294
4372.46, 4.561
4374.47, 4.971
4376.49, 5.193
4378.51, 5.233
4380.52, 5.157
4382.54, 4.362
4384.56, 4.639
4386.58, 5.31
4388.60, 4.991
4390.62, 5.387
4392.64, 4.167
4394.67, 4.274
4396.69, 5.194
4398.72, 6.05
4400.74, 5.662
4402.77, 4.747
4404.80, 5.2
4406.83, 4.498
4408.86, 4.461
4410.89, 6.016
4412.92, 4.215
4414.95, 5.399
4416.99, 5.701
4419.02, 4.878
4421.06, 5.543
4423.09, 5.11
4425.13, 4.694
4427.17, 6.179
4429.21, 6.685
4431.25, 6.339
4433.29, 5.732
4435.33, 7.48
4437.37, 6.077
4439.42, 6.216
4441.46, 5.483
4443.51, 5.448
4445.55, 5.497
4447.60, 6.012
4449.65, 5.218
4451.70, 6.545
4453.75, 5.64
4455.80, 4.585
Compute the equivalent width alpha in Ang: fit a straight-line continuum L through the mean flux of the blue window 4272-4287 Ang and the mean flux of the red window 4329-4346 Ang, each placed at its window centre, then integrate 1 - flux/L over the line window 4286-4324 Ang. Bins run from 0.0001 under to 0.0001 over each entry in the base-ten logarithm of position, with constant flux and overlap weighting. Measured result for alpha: 5.1 Ang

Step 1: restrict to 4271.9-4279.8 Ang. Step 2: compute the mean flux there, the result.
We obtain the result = 4.6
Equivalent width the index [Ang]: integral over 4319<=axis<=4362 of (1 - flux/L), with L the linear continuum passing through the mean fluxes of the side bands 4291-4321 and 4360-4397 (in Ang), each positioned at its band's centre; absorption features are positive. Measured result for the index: -4.8 Ang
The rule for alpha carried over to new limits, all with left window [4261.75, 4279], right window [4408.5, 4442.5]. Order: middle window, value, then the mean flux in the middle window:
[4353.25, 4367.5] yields -1.10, 5.66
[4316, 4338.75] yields 1.41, 4.72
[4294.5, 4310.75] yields 4.03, 3.66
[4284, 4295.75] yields 0.09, 4.75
